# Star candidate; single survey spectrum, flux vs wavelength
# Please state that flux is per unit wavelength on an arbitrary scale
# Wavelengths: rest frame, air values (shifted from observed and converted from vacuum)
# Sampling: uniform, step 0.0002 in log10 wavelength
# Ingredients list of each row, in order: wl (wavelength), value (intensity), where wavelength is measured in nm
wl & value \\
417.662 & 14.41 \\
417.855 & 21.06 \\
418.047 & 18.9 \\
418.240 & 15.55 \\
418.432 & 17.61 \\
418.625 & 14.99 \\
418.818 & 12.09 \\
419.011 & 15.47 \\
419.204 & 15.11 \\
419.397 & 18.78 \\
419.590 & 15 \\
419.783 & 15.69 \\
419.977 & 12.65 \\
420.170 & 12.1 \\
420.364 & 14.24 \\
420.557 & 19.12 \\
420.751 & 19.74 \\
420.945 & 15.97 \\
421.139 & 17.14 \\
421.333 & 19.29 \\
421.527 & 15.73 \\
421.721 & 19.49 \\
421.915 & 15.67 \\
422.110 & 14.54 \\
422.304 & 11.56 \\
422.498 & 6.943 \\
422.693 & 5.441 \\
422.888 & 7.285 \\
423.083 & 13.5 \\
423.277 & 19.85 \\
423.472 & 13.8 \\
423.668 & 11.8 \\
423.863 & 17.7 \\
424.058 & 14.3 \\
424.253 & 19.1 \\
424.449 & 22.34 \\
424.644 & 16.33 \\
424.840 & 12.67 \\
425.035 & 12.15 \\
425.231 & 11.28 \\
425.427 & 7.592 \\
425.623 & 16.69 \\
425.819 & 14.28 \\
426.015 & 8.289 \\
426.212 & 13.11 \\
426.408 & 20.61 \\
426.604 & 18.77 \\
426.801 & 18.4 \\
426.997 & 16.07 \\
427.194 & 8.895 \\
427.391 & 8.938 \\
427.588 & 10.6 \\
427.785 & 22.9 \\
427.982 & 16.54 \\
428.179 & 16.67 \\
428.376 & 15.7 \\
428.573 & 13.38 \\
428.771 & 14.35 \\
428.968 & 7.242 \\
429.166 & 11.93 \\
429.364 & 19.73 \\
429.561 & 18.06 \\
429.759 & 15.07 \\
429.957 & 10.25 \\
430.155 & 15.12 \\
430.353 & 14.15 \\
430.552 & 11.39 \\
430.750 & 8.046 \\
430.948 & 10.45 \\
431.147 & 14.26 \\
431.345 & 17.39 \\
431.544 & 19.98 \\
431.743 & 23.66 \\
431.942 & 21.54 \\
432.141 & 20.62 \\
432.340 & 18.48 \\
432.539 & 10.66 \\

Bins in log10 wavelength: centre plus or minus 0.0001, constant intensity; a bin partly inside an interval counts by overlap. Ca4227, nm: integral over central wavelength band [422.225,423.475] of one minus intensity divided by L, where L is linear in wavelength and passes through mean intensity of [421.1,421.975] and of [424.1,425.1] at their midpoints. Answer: 0.45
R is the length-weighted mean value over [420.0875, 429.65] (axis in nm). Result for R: 14.6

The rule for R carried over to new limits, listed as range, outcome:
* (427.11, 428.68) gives 14.3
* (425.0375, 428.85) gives 14.3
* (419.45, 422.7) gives 15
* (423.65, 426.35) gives 14.3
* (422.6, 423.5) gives 11.9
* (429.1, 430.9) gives 13.7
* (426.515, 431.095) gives 14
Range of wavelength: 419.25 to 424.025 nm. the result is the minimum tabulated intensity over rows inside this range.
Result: 5.441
